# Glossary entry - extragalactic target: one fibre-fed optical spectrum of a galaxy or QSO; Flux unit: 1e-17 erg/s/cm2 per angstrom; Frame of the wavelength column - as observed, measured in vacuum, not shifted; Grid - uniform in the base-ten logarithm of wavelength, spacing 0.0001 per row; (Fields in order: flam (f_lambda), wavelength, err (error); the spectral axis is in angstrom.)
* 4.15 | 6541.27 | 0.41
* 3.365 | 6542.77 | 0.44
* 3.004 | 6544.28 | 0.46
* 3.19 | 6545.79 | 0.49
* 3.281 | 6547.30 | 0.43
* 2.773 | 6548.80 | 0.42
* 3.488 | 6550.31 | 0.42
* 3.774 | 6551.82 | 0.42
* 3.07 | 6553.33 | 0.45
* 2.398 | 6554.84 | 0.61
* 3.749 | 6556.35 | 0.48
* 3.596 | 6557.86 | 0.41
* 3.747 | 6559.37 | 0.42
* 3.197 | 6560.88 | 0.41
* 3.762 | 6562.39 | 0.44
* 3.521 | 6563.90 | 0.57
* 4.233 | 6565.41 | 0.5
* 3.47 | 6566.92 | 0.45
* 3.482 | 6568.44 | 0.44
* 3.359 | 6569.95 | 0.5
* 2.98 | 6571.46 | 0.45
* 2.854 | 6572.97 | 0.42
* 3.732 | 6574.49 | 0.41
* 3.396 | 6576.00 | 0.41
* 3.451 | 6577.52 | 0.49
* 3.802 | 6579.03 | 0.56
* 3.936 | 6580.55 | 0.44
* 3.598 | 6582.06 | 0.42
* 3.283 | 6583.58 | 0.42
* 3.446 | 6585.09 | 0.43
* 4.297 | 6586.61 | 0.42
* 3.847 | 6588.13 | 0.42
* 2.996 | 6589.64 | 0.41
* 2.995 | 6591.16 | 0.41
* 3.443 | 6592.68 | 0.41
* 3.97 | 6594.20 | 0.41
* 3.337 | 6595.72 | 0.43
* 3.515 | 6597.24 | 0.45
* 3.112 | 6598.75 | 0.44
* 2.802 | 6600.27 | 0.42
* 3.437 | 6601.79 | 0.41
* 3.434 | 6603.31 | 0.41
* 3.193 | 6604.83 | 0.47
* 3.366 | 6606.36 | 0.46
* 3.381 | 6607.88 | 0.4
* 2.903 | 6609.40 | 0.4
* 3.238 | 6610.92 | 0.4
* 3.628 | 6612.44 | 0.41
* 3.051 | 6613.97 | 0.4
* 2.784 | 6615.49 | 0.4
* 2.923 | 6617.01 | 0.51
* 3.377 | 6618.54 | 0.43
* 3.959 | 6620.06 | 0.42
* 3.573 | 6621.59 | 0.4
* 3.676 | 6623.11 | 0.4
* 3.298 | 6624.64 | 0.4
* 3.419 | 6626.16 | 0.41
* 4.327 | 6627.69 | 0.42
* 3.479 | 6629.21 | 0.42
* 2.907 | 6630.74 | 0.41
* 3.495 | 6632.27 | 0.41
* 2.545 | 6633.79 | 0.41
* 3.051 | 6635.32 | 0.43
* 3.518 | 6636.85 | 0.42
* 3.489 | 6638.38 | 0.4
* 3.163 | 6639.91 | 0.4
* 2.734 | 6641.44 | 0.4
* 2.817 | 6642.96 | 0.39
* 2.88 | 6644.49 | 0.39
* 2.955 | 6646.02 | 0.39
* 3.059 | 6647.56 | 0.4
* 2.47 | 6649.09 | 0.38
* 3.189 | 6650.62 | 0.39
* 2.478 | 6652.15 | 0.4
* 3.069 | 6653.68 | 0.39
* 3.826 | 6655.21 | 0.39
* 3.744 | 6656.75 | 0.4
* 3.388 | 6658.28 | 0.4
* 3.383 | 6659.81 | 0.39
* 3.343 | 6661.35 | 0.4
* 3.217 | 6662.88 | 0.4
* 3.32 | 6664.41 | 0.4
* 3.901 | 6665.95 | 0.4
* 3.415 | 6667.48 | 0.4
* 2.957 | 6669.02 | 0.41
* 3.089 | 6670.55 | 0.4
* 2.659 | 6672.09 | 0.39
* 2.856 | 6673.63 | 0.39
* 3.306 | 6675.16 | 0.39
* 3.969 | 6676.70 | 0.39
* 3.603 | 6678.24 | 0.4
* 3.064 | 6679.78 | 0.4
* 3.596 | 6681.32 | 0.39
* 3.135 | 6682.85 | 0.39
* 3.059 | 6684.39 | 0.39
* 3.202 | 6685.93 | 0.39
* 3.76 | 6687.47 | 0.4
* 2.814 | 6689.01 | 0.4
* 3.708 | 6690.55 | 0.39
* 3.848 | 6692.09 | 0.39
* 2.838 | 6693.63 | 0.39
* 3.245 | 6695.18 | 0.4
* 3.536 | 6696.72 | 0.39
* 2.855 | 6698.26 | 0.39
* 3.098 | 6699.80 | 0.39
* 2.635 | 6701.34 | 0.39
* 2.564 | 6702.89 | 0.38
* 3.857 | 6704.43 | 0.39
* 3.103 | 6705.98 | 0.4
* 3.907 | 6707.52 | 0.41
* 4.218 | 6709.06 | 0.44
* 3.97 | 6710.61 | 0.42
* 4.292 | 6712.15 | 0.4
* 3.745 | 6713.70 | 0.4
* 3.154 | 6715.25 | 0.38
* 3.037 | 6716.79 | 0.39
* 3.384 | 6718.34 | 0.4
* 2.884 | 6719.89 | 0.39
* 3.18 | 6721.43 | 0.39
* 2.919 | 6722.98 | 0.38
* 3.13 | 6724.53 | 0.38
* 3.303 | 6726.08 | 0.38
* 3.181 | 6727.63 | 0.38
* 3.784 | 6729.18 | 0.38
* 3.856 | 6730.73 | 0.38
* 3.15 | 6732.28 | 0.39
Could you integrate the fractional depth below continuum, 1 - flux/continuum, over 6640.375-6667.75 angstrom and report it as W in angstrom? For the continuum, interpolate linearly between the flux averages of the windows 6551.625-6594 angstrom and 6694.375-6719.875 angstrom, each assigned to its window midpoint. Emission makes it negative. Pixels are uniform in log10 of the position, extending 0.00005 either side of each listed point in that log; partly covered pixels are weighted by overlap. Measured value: 2.0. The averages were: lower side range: 3.48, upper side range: 3.4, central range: 3.17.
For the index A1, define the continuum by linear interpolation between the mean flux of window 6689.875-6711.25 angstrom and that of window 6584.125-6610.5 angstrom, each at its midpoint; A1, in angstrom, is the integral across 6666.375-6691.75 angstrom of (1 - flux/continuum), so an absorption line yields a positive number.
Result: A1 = 0.74 angstrom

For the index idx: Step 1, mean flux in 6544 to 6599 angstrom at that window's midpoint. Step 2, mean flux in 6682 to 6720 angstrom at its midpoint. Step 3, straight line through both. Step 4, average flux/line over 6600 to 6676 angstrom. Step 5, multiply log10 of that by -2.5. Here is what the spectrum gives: 0.06 mag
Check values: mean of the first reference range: 3.44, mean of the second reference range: 3.36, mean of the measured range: 3.23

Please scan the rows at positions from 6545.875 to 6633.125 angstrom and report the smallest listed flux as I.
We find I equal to 2.398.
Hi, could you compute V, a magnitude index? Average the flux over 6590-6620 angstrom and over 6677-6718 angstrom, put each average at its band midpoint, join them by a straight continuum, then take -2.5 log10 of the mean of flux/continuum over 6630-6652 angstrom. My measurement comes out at 0.11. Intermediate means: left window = 3.27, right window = 3.39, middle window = 3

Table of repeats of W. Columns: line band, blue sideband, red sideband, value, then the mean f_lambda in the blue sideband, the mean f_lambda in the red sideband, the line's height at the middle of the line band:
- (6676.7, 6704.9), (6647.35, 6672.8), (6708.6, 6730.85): 0.6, 3.21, 3.45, 3.33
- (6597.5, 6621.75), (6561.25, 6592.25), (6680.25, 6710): 1.4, 3.52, 3.32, 3.46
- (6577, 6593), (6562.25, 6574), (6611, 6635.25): -0.7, 3.45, 3.35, 3.42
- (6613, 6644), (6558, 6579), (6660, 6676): 0.4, 3.49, 3.22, 3.33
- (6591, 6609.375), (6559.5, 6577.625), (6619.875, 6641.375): 0.5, 3.46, 3.38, 3.42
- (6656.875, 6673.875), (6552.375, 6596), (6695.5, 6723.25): 0.7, 3.48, 3.36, 3.4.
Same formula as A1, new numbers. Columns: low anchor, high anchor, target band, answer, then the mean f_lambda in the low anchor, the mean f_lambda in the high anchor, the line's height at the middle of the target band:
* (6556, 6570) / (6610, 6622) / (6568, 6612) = 0.7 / 3.62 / 3.3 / 3.46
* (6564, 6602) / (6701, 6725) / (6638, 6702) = 3.9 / 3.47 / 3.39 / 3.42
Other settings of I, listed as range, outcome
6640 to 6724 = 2.47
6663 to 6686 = 2.659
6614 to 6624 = 2.784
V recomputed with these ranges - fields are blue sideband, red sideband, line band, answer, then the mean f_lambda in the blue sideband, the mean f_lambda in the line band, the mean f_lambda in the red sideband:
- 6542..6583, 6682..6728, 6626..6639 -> 0.00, 3.42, 3.35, 3.32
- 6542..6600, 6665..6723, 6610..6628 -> -0.01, 3.43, 3.41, 3.33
